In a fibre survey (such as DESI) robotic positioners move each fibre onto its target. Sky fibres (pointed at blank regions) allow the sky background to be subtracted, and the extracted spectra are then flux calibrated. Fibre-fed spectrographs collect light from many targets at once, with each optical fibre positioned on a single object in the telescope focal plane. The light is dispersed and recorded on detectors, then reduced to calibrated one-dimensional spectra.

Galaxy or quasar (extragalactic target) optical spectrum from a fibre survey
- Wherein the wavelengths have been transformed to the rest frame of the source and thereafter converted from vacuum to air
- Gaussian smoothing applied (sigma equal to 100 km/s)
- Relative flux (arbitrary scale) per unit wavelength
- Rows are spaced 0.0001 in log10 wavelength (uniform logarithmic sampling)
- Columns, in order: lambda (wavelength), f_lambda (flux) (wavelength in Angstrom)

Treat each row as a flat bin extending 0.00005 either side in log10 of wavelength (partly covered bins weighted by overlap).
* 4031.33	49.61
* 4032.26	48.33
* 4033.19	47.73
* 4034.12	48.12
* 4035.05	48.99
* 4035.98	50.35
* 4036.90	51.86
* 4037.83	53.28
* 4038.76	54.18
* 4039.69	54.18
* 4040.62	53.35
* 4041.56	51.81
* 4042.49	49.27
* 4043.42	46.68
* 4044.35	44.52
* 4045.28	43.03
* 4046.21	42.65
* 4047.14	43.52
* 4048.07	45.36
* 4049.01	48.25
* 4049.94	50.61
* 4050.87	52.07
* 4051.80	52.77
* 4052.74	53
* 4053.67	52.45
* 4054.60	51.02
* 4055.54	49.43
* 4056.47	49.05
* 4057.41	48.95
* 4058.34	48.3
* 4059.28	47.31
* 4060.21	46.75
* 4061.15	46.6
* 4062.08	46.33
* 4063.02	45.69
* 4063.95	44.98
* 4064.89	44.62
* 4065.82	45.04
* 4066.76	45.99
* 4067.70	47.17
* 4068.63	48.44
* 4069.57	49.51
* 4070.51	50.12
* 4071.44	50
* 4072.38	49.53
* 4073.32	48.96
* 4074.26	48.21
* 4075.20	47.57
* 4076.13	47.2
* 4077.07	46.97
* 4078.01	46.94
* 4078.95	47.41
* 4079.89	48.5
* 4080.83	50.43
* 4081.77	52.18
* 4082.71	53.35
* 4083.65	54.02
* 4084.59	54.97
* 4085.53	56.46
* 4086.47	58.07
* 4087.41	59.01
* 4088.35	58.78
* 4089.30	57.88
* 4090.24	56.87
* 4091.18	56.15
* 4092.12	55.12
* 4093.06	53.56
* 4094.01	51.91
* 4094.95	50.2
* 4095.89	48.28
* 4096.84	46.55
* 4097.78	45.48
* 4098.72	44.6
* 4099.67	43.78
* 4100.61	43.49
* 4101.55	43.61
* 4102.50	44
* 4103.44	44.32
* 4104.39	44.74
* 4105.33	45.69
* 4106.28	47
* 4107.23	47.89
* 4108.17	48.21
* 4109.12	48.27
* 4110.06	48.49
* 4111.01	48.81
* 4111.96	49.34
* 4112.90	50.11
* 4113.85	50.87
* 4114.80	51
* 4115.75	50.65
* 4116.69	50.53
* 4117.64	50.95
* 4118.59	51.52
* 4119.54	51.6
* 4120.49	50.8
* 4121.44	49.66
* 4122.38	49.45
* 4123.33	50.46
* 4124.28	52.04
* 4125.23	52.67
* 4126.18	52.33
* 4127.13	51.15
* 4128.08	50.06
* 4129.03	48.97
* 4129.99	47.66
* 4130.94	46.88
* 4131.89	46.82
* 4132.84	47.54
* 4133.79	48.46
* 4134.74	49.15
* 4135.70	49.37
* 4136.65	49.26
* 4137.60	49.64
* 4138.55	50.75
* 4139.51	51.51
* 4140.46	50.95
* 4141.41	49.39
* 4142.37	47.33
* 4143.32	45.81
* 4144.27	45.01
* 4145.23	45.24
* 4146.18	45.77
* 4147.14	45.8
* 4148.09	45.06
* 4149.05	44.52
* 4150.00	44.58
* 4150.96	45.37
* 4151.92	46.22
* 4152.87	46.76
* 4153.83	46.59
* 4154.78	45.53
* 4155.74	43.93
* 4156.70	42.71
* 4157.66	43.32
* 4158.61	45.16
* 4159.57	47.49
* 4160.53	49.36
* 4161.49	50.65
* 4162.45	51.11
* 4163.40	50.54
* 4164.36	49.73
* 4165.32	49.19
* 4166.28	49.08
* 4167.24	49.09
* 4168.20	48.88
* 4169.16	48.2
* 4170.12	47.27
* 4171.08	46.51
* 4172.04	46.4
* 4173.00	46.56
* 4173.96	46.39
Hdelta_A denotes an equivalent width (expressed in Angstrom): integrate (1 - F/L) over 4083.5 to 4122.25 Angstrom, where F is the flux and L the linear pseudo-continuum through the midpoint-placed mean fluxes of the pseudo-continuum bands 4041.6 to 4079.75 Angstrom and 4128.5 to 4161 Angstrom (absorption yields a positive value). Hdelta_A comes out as -2.33 Angstrom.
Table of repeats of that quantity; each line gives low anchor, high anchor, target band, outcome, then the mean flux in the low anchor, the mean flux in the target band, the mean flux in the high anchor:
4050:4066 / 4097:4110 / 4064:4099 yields -2.71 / 48.6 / 50.7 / 45.6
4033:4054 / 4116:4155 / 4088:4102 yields -0.39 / 49.5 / 50.4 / 48.6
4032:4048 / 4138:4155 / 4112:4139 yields -1.58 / 48.9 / 50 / 46.8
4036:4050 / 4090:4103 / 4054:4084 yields 0.27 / 48.8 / 48.3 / 48.7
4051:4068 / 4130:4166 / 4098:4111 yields 0.53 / 48.1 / 45.8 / 47.4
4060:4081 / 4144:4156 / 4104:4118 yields -0.73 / 47.5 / 48.9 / 45.4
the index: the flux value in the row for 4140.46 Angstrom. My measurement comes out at 50.95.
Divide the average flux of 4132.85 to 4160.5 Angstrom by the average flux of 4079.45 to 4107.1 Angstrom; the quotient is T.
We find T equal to 0.93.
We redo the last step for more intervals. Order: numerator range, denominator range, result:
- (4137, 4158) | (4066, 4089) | 0.92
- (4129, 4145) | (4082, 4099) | 0.91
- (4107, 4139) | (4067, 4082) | 1.02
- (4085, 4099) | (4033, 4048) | 1.09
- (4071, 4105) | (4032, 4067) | 1.03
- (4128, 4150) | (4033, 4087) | 0.97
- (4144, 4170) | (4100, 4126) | 0.96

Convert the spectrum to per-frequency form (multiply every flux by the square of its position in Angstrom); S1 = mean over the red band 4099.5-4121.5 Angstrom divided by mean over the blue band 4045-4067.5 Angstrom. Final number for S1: 1.0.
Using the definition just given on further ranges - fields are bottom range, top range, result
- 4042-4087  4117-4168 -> 1.03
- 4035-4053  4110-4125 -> 1.06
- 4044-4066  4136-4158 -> 1.02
